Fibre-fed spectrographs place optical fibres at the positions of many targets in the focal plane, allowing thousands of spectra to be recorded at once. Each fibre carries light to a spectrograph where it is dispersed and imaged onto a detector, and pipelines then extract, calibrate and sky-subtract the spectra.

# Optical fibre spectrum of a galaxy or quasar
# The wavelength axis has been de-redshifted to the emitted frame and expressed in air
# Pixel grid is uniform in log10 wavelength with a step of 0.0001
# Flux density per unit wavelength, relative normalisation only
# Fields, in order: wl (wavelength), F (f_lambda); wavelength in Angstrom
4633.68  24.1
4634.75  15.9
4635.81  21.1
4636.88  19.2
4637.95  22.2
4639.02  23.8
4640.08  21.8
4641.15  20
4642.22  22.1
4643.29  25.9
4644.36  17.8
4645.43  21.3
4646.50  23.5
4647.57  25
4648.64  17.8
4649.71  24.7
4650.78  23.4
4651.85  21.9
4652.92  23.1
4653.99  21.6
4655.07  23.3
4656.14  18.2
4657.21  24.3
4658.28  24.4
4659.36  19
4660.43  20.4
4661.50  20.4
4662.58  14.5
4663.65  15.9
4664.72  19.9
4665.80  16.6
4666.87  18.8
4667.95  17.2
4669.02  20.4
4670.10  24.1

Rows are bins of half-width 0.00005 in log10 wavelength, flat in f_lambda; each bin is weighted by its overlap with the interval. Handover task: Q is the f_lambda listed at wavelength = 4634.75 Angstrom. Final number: 15.9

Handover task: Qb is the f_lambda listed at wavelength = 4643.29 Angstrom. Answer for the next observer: 25.9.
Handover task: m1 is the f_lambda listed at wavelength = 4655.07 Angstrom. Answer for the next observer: 23.3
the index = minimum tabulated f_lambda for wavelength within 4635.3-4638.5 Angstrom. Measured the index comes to 19.2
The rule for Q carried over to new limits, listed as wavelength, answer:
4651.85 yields 21.9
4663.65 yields 15.9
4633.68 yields 24.1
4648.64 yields 17.8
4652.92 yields 23.1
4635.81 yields 21.1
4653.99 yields 21.6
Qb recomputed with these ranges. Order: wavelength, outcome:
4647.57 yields 25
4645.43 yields 21.3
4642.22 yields 22.1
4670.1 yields 24.1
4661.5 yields 20.4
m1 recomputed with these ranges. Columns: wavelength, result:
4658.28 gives 24.4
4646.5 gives 23.5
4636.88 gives 19.2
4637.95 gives 22.2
